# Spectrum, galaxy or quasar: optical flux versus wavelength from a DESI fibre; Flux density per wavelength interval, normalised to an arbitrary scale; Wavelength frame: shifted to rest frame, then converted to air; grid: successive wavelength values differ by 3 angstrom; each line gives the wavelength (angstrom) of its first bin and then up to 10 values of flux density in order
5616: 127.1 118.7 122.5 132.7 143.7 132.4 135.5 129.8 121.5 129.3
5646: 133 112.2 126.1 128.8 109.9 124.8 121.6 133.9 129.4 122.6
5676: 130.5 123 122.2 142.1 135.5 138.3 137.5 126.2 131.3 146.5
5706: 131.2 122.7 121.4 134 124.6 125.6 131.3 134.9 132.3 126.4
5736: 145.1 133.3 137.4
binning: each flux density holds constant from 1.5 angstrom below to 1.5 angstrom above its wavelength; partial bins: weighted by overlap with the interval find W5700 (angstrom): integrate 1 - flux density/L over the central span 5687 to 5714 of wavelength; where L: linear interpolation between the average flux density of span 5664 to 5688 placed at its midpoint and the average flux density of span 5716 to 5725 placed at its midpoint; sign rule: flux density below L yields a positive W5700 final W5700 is -0.9 angstrom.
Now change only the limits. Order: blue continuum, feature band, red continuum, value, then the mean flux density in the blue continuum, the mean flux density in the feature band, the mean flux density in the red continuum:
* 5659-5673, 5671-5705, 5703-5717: -1.19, 126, 132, 129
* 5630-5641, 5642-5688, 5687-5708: 2.14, 130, 126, 135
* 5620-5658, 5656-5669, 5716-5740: 0.60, 128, 123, 132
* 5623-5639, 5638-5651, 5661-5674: 0.70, 134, 124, 127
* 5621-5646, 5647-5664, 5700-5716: 1.34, 131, 121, 131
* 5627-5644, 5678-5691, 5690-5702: 0.14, 132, 132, 134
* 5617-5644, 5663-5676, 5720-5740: 0.33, 130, 127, 133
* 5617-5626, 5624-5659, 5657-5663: -1.97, 124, 128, 118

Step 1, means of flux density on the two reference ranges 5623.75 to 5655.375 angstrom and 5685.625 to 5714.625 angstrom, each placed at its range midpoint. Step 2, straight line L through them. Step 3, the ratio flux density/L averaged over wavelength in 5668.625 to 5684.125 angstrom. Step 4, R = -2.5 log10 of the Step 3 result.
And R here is 0.044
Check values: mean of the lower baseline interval 130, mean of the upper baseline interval 133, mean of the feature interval 126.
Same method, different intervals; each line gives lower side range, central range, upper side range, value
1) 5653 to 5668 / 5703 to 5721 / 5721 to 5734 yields 0.006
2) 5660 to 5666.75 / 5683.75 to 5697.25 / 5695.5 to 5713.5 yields -0.069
